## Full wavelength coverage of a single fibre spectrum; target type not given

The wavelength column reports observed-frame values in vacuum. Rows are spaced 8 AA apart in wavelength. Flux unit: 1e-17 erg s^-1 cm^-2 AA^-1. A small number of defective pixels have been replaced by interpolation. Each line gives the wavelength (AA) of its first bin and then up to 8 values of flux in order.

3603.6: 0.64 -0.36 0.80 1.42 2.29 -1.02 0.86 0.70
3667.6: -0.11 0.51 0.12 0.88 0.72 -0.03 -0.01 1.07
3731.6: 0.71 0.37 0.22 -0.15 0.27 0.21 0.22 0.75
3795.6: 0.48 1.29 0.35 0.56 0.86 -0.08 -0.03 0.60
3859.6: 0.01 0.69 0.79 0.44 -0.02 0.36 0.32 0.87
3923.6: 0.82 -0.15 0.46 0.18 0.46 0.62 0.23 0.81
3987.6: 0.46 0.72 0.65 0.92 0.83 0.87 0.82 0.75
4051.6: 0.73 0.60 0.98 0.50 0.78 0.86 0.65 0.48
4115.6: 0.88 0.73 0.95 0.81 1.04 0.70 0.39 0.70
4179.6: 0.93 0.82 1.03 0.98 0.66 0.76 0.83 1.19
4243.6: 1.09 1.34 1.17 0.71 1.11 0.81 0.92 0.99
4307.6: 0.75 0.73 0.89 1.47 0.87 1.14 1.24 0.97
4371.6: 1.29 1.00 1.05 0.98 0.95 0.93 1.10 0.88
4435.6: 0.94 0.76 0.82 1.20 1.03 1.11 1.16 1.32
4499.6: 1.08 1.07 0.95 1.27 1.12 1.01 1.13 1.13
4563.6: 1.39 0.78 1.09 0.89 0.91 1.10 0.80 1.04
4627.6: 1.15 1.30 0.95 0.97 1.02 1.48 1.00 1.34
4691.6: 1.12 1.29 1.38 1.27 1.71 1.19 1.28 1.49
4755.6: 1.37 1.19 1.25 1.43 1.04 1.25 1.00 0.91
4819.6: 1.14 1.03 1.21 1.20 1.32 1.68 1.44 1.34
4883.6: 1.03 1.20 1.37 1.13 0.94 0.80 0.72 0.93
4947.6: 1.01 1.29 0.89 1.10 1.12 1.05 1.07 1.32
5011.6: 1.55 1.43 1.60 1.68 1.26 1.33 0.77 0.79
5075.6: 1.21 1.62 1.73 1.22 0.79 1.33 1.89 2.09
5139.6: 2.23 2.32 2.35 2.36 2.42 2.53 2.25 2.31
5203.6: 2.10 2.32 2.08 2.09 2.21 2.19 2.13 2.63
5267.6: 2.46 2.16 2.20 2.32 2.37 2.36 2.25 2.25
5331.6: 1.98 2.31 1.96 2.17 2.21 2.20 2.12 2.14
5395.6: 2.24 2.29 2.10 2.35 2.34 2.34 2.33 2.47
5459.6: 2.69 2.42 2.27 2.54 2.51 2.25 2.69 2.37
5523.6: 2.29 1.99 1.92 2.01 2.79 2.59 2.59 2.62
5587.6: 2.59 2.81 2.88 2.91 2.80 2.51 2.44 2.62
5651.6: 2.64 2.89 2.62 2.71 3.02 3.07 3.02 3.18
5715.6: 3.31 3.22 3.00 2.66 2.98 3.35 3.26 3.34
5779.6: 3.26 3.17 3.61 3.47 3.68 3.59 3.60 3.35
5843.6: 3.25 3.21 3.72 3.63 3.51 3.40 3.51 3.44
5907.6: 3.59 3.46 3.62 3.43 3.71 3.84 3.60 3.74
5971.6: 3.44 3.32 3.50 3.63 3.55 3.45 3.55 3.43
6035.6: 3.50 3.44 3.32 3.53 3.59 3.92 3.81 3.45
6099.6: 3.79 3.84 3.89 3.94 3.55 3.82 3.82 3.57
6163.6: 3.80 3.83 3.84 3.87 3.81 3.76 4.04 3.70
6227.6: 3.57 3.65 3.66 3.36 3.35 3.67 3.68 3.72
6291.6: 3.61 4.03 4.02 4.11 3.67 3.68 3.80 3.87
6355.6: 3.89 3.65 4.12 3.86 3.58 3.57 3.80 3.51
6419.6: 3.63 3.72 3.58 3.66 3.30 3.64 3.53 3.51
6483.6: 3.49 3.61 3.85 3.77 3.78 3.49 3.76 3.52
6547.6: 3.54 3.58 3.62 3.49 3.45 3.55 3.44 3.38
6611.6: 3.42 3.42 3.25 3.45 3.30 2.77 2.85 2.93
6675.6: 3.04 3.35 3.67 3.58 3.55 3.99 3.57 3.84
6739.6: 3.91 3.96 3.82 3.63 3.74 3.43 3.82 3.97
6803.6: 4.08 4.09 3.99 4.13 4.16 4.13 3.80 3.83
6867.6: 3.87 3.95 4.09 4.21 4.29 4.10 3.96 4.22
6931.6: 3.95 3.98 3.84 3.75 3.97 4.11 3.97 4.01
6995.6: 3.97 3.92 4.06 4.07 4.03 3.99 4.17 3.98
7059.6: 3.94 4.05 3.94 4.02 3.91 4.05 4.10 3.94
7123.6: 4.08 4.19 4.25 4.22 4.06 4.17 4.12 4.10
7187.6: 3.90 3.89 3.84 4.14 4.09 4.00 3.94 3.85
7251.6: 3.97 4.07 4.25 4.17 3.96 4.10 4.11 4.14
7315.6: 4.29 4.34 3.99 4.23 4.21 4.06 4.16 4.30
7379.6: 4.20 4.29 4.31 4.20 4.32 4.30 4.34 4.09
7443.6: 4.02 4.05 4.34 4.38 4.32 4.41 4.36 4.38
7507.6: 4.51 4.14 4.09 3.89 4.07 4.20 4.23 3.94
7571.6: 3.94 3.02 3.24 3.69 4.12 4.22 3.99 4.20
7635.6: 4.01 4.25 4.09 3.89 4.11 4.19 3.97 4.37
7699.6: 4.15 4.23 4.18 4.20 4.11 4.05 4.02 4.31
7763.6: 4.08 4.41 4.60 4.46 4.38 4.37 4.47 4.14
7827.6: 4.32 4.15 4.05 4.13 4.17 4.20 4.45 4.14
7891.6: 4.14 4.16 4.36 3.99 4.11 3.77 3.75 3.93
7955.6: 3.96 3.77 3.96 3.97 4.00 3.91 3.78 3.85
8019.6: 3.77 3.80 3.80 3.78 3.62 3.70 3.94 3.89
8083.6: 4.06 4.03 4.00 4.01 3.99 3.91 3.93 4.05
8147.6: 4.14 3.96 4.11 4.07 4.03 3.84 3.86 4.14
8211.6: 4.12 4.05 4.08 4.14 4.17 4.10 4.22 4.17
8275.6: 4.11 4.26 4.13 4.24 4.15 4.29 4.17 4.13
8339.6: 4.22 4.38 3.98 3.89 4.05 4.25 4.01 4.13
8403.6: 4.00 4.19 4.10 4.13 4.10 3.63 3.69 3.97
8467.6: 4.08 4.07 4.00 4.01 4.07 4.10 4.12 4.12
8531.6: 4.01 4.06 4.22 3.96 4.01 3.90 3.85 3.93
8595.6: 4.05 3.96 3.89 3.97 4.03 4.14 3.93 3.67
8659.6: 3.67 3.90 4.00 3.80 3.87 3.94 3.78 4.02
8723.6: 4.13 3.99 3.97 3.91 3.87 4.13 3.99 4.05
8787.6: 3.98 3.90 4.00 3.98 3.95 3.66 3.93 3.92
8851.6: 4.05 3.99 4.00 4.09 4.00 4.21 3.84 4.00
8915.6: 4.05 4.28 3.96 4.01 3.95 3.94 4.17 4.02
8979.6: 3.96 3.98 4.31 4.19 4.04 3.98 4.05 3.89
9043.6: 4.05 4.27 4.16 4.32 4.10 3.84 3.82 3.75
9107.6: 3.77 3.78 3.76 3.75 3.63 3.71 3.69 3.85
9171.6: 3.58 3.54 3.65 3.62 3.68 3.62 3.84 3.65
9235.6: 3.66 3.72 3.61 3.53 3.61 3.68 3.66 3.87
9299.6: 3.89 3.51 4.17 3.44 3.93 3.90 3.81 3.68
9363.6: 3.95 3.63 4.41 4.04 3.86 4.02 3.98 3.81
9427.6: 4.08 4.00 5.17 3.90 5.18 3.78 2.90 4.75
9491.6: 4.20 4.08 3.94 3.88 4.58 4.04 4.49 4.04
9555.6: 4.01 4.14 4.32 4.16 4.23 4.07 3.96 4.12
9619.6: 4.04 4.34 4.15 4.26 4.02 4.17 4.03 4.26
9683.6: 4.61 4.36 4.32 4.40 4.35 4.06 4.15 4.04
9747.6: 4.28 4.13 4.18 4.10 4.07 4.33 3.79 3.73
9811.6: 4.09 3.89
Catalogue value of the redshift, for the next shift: 0.29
